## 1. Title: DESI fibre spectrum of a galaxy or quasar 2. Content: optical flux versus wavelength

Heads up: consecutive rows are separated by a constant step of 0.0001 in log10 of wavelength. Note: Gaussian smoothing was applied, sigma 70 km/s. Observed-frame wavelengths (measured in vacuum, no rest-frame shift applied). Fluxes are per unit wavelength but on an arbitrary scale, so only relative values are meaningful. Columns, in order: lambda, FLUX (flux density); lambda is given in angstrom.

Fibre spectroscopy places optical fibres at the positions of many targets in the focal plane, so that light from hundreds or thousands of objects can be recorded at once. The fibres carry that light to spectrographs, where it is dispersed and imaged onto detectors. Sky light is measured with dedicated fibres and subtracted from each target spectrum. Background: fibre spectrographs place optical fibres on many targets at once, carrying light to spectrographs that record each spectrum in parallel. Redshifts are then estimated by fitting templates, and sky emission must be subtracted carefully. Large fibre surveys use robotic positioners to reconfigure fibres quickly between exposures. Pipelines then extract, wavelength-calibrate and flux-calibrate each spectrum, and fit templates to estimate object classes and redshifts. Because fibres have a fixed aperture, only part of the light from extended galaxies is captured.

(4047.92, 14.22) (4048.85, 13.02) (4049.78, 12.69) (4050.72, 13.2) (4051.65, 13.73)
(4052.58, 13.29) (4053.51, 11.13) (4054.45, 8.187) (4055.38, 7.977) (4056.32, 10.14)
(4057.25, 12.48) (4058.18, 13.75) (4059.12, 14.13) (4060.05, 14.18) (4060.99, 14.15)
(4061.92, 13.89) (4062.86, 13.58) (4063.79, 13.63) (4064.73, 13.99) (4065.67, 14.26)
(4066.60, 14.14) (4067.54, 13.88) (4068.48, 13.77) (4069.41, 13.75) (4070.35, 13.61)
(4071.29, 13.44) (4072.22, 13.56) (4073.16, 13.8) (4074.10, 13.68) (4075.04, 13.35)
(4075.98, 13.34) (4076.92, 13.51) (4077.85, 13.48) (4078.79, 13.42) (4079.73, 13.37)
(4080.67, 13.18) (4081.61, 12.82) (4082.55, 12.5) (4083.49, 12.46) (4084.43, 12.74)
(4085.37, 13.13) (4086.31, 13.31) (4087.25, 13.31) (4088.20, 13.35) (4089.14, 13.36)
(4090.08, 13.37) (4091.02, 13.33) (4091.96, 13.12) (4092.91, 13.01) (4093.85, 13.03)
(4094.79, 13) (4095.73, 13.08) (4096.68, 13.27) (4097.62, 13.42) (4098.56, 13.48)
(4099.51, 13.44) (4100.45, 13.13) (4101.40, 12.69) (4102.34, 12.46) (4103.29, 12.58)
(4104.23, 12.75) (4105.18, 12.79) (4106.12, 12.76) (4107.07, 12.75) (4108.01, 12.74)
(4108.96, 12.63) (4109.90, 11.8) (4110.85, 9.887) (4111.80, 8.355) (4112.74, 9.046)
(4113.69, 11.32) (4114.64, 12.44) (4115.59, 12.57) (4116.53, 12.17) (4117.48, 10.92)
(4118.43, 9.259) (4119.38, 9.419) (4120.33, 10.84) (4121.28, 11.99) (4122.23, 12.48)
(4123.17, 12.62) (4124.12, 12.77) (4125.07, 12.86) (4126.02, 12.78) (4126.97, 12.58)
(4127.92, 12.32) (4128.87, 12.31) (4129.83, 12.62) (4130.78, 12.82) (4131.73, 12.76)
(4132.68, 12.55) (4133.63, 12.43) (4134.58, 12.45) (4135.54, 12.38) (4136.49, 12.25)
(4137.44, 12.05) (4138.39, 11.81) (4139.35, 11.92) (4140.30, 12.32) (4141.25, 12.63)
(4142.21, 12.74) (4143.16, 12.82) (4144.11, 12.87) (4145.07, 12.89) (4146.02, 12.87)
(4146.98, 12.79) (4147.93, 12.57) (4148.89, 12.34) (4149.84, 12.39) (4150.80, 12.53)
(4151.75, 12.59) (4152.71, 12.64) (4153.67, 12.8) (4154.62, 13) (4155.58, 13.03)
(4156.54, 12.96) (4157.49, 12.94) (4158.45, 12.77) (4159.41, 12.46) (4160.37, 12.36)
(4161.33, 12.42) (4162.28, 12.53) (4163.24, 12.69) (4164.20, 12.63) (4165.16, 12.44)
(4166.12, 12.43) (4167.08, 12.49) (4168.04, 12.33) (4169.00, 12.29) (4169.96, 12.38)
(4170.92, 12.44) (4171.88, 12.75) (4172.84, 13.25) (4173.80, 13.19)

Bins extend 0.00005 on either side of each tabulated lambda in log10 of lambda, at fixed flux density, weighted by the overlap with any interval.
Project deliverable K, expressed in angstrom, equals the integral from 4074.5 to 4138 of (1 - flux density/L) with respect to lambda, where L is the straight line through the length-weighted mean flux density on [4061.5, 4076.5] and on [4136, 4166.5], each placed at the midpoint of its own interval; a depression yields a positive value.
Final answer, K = 3.5 angstrom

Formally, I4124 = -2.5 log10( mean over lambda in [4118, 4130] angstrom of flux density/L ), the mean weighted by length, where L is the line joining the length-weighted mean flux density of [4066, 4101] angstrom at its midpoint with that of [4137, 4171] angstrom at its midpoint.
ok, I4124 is 0.086 mag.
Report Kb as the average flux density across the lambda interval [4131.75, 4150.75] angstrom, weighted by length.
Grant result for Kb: 12.5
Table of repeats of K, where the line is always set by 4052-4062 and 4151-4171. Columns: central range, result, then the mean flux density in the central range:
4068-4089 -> -1.95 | 13.3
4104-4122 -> 1.41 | 11.4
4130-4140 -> 0.10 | 12.4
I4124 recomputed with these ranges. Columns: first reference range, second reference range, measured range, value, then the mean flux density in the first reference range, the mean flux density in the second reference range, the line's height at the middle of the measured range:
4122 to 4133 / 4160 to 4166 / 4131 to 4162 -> 0.00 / 12.6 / 12.5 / 12.6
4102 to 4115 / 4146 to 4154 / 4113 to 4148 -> 0.00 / 11.7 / 12.6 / 12.2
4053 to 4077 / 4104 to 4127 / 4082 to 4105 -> -0.07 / 13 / 11.7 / 12.3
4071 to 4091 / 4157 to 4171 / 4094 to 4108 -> 0.01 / 13.3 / 12.5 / 13.1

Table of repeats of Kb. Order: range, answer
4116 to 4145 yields 12.2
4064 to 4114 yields 12.9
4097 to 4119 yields 12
